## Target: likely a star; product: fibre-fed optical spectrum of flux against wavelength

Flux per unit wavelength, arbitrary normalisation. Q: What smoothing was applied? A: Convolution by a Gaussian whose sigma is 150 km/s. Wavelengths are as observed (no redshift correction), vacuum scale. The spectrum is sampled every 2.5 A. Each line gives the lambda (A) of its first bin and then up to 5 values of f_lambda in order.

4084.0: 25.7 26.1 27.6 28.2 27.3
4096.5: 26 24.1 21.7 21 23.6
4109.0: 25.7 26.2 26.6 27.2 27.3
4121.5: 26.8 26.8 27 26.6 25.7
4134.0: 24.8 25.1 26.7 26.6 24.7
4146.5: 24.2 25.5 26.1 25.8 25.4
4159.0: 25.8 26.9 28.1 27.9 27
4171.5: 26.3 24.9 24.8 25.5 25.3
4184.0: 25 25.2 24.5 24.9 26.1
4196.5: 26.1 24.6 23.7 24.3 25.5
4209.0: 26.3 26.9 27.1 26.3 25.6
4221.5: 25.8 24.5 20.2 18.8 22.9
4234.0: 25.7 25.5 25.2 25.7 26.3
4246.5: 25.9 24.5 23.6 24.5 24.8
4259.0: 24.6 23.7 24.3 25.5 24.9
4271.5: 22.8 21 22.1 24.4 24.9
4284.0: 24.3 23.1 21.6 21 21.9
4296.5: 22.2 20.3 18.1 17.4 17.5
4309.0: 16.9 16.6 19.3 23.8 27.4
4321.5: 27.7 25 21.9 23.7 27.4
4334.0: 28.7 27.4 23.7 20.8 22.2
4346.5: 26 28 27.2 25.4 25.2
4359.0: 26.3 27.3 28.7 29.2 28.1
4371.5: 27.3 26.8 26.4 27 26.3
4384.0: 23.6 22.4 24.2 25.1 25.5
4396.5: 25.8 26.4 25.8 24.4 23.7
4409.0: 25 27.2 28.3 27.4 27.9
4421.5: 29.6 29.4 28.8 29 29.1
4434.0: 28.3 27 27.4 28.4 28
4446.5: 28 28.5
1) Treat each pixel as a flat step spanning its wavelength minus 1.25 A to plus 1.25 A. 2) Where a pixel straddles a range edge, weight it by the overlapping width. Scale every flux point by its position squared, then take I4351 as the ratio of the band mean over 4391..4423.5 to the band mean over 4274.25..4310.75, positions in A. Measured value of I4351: 1.32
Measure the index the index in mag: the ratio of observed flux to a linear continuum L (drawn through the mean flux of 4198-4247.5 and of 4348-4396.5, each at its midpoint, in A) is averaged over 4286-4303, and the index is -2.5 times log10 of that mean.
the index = 0.211 mag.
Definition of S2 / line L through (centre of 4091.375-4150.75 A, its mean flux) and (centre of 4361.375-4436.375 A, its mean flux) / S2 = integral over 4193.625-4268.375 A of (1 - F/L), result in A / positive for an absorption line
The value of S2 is 3.63 A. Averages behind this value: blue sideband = 25.6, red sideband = 26.8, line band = 24.8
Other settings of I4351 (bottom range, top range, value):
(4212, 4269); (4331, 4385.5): 1.13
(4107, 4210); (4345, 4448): 1.16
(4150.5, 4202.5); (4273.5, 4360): 0.96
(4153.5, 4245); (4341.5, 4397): 1.11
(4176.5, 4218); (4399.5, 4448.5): 1.20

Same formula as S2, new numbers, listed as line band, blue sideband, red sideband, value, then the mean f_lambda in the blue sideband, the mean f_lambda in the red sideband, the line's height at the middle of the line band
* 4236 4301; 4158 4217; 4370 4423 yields 5.5 A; 25.8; 26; 25.9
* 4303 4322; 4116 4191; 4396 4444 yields 4.4 A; 26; 27.4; 26.8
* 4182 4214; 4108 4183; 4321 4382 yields 1.0 A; 26.1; 26.1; 26.1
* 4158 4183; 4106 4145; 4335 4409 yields -0.2 A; 26.1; 25.7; 26.1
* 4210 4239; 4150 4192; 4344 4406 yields 1.6 A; 25.9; 26.1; 25.9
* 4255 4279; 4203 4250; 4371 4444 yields 1.4 A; 24.9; 26.7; 25.3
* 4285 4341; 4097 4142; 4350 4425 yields 8.1 A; 25.5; 26.4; 26.2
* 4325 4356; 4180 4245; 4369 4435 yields 1.0 A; 24.9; 26.6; 26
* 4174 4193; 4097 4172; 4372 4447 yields 0.7 A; 25.8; 26.7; 25.9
